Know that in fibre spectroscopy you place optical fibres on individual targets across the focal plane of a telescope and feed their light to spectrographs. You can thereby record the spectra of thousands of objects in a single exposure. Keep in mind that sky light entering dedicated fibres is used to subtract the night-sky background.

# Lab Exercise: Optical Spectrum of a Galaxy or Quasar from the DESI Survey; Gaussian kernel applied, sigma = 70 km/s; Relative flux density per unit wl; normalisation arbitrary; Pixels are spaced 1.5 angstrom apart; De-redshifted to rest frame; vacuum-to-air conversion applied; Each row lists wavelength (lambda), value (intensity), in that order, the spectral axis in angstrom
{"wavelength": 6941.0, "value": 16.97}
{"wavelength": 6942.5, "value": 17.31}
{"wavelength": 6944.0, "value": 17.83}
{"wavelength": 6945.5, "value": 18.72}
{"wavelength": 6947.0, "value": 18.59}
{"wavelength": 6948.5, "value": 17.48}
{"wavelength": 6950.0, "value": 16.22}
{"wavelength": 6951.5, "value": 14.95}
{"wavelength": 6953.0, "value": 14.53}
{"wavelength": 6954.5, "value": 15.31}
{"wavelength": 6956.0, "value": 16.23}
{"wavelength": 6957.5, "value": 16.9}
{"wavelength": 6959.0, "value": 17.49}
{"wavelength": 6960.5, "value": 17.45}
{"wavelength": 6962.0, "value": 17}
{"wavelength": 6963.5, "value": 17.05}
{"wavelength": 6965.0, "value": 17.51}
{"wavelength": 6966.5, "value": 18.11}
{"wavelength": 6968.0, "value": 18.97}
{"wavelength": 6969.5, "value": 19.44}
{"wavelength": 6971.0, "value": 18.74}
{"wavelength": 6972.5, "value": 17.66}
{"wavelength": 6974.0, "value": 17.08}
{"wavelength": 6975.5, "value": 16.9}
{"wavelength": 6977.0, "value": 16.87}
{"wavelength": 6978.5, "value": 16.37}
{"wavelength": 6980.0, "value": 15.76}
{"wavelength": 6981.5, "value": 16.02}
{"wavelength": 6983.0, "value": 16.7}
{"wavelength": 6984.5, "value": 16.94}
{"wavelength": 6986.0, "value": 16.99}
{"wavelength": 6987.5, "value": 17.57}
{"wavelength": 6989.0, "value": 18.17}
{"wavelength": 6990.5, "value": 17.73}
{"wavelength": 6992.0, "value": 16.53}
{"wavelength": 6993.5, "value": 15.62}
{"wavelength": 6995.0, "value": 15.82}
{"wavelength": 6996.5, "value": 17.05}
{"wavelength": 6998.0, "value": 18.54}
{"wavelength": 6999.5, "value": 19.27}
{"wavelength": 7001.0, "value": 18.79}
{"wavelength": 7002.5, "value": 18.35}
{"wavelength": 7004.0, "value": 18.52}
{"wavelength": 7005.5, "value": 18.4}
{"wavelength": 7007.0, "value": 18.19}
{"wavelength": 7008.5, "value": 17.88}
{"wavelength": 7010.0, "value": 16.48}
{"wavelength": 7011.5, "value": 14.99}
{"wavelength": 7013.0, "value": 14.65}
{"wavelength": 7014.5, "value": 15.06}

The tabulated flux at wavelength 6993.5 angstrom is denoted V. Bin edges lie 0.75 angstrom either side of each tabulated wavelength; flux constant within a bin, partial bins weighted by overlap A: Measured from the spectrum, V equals 15.62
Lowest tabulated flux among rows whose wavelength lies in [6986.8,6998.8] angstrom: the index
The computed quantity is 15.62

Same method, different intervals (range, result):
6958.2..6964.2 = 17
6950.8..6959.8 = 14.53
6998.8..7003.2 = 18.35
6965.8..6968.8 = 18.11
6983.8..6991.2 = 16.94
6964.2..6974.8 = 17.08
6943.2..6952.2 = 14.95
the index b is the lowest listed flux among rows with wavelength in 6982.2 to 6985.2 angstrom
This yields 16.7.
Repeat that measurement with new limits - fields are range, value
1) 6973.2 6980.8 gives 15.76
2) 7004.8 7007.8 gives 18.19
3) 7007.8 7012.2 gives 14.99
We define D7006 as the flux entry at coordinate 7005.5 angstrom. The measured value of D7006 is 18.4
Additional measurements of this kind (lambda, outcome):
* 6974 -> 17.08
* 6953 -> 14.53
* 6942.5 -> 17.31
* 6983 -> 16.7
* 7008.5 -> 17.88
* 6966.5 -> 18.11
